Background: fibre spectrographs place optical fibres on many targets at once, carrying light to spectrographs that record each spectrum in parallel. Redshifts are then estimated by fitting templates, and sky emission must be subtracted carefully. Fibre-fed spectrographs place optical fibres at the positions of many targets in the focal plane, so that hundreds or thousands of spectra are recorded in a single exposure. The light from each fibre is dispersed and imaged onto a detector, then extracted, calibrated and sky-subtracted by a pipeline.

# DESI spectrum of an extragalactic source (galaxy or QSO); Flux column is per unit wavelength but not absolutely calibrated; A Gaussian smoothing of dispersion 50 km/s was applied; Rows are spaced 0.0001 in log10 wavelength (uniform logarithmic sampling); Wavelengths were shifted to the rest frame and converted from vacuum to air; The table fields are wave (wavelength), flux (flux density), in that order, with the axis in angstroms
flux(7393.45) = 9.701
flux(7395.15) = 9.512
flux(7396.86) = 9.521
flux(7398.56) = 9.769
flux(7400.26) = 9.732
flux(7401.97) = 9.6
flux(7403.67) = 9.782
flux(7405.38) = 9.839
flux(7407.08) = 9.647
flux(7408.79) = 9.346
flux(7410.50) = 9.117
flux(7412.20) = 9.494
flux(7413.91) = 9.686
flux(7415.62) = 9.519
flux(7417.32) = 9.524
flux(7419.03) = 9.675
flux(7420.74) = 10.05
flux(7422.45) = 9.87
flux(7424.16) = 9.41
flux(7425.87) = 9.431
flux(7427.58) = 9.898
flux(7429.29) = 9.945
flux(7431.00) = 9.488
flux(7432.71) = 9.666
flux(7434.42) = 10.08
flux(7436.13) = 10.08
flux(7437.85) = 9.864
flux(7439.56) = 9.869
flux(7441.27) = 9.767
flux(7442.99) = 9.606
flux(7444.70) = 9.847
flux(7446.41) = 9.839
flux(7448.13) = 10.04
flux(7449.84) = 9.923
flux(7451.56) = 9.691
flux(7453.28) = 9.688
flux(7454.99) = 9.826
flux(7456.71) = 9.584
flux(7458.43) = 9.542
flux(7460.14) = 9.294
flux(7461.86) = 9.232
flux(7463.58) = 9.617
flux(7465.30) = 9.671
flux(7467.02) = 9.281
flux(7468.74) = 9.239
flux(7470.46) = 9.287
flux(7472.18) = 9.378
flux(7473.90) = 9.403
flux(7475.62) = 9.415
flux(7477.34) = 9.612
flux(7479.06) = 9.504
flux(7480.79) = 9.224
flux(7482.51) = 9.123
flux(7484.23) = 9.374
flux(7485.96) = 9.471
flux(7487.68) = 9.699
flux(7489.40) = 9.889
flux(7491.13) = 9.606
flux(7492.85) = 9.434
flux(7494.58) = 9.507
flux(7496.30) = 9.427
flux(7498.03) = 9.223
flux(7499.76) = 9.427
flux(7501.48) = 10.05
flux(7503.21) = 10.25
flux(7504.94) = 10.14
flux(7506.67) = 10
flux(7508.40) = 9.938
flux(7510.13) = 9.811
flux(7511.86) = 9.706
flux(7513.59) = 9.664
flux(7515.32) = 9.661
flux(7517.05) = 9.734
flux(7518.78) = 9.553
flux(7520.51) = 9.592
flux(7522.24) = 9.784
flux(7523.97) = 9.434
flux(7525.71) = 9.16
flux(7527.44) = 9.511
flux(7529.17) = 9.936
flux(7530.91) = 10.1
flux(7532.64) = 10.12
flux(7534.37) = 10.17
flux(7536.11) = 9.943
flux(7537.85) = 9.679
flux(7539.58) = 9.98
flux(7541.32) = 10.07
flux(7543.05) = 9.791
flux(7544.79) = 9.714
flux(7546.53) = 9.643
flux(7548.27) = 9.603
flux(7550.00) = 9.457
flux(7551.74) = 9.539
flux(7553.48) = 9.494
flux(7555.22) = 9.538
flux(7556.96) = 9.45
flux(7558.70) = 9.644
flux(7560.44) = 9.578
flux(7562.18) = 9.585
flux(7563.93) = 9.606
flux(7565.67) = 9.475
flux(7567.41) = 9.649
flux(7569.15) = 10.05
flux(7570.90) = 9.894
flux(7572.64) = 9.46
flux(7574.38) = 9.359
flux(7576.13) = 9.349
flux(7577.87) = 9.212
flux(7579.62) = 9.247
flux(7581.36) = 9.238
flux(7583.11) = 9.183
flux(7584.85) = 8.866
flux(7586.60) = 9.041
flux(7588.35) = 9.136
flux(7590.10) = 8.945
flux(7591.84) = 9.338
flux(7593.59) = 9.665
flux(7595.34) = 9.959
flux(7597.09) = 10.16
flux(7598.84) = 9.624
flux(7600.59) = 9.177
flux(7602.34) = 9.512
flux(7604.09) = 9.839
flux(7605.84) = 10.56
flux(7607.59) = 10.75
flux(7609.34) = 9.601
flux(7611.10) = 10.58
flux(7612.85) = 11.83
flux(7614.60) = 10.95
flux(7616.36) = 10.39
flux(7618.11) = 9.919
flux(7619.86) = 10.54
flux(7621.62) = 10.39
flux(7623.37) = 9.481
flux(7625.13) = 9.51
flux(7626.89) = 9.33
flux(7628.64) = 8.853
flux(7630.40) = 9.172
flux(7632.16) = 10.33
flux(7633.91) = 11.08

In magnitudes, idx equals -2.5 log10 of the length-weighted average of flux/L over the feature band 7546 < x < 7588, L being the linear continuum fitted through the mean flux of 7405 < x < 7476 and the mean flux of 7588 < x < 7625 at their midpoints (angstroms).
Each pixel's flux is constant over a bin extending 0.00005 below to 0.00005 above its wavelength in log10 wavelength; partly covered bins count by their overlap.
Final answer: 0.053 mag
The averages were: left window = 9.64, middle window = 9.46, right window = 10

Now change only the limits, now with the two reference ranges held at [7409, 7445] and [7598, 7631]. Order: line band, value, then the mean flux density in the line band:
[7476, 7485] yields 0.047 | 9.37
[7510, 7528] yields 0.029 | 9.6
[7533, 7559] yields 0.019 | 9.72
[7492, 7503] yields 0.029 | 9.55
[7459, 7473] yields 0.044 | 9.38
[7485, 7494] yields 0.022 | 9.61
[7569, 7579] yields 0.049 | 9.5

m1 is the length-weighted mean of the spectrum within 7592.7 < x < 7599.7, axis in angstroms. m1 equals 9.85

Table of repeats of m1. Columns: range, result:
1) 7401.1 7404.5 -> 9.69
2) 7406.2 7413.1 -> 9.41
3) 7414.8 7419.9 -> 9.58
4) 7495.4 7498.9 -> 9.32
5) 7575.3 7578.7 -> 9.29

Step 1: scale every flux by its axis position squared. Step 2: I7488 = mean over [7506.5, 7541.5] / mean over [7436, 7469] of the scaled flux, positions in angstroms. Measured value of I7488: 1.03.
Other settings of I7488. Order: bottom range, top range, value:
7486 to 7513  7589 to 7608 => 1.03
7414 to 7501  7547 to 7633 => 1.05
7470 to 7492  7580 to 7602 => 1.02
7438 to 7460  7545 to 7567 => 1.01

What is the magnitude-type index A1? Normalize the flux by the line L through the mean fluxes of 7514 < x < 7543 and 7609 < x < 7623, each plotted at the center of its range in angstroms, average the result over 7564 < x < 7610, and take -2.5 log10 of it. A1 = 0.08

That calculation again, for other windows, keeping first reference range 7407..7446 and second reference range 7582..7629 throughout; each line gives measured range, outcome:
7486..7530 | 0.01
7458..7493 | 0.03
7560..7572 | 0.01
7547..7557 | 0.03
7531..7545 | -0.02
